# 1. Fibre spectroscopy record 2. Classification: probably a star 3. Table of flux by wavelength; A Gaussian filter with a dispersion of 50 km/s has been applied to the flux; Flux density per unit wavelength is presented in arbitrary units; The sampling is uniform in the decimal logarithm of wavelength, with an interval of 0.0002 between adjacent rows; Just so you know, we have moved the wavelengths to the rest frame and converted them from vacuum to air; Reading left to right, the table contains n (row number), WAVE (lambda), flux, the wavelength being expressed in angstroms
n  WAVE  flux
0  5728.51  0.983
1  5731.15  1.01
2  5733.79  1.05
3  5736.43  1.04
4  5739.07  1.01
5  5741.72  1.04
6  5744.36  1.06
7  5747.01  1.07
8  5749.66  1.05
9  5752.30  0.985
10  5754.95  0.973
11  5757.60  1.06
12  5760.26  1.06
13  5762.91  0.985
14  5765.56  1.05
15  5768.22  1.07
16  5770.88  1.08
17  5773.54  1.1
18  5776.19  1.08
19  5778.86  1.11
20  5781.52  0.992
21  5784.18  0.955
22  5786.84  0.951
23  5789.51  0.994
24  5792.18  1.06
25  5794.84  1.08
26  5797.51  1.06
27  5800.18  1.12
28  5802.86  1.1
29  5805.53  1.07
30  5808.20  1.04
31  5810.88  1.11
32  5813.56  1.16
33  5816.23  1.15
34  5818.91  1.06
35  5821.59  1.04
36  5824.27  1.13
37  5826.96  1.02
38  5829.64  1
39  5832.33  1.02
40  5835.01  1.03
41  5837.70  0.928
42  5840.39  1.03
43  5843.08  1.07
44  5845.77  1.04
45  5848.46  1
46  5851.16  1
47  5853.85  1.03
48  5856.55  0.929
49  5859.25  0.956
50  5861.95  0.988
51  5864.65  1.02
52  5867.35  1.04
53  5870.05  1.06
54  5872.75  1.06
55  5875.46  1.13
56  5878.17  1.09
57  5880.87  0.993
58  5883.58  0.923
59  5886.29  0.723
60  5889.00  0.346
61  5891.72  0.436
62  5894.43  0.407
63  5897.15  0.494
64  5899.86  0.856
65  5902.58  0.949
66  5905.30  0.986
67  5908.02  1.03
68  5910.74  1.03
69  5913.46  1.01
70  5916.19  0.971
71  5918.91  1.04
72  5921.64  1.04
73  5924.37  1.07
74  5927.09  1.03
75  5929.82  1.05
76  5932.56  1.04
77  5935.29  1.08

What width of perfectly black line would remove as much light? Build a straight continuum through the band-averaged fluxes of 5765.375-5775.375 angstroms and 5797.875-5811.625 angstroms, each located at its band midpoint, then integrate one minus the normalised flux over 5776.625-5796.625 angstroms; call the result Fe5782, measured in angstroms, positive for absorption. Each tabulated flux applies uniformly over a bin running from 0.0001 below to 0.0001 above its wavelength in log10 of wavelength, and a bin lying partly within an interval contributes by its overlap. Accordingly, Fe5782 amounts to 1.1 angstroms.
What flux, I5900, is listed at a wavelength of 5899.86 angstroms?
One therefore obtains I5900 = 0.856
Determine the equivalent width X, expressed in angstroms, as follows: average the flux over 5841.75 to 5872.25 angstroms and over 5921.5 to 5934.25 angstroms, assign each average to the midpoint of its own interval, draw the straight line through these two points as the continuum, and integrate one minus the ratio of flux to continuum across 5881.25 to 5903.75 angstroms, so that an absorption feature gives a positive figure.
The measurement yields 8.2 angstroms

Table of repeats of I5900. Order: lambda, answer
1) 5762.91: 0.985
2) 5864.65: 1.02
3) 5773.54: 1.1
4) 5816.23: 1.15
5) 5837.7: 0.928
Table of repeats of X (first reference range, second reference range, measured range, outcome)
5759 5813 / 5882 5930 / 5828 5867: -2.2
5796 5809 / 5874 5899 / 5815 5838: -1.6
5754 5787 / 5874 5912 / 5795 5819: -3.1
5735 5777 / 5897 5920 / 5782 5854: -2.8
